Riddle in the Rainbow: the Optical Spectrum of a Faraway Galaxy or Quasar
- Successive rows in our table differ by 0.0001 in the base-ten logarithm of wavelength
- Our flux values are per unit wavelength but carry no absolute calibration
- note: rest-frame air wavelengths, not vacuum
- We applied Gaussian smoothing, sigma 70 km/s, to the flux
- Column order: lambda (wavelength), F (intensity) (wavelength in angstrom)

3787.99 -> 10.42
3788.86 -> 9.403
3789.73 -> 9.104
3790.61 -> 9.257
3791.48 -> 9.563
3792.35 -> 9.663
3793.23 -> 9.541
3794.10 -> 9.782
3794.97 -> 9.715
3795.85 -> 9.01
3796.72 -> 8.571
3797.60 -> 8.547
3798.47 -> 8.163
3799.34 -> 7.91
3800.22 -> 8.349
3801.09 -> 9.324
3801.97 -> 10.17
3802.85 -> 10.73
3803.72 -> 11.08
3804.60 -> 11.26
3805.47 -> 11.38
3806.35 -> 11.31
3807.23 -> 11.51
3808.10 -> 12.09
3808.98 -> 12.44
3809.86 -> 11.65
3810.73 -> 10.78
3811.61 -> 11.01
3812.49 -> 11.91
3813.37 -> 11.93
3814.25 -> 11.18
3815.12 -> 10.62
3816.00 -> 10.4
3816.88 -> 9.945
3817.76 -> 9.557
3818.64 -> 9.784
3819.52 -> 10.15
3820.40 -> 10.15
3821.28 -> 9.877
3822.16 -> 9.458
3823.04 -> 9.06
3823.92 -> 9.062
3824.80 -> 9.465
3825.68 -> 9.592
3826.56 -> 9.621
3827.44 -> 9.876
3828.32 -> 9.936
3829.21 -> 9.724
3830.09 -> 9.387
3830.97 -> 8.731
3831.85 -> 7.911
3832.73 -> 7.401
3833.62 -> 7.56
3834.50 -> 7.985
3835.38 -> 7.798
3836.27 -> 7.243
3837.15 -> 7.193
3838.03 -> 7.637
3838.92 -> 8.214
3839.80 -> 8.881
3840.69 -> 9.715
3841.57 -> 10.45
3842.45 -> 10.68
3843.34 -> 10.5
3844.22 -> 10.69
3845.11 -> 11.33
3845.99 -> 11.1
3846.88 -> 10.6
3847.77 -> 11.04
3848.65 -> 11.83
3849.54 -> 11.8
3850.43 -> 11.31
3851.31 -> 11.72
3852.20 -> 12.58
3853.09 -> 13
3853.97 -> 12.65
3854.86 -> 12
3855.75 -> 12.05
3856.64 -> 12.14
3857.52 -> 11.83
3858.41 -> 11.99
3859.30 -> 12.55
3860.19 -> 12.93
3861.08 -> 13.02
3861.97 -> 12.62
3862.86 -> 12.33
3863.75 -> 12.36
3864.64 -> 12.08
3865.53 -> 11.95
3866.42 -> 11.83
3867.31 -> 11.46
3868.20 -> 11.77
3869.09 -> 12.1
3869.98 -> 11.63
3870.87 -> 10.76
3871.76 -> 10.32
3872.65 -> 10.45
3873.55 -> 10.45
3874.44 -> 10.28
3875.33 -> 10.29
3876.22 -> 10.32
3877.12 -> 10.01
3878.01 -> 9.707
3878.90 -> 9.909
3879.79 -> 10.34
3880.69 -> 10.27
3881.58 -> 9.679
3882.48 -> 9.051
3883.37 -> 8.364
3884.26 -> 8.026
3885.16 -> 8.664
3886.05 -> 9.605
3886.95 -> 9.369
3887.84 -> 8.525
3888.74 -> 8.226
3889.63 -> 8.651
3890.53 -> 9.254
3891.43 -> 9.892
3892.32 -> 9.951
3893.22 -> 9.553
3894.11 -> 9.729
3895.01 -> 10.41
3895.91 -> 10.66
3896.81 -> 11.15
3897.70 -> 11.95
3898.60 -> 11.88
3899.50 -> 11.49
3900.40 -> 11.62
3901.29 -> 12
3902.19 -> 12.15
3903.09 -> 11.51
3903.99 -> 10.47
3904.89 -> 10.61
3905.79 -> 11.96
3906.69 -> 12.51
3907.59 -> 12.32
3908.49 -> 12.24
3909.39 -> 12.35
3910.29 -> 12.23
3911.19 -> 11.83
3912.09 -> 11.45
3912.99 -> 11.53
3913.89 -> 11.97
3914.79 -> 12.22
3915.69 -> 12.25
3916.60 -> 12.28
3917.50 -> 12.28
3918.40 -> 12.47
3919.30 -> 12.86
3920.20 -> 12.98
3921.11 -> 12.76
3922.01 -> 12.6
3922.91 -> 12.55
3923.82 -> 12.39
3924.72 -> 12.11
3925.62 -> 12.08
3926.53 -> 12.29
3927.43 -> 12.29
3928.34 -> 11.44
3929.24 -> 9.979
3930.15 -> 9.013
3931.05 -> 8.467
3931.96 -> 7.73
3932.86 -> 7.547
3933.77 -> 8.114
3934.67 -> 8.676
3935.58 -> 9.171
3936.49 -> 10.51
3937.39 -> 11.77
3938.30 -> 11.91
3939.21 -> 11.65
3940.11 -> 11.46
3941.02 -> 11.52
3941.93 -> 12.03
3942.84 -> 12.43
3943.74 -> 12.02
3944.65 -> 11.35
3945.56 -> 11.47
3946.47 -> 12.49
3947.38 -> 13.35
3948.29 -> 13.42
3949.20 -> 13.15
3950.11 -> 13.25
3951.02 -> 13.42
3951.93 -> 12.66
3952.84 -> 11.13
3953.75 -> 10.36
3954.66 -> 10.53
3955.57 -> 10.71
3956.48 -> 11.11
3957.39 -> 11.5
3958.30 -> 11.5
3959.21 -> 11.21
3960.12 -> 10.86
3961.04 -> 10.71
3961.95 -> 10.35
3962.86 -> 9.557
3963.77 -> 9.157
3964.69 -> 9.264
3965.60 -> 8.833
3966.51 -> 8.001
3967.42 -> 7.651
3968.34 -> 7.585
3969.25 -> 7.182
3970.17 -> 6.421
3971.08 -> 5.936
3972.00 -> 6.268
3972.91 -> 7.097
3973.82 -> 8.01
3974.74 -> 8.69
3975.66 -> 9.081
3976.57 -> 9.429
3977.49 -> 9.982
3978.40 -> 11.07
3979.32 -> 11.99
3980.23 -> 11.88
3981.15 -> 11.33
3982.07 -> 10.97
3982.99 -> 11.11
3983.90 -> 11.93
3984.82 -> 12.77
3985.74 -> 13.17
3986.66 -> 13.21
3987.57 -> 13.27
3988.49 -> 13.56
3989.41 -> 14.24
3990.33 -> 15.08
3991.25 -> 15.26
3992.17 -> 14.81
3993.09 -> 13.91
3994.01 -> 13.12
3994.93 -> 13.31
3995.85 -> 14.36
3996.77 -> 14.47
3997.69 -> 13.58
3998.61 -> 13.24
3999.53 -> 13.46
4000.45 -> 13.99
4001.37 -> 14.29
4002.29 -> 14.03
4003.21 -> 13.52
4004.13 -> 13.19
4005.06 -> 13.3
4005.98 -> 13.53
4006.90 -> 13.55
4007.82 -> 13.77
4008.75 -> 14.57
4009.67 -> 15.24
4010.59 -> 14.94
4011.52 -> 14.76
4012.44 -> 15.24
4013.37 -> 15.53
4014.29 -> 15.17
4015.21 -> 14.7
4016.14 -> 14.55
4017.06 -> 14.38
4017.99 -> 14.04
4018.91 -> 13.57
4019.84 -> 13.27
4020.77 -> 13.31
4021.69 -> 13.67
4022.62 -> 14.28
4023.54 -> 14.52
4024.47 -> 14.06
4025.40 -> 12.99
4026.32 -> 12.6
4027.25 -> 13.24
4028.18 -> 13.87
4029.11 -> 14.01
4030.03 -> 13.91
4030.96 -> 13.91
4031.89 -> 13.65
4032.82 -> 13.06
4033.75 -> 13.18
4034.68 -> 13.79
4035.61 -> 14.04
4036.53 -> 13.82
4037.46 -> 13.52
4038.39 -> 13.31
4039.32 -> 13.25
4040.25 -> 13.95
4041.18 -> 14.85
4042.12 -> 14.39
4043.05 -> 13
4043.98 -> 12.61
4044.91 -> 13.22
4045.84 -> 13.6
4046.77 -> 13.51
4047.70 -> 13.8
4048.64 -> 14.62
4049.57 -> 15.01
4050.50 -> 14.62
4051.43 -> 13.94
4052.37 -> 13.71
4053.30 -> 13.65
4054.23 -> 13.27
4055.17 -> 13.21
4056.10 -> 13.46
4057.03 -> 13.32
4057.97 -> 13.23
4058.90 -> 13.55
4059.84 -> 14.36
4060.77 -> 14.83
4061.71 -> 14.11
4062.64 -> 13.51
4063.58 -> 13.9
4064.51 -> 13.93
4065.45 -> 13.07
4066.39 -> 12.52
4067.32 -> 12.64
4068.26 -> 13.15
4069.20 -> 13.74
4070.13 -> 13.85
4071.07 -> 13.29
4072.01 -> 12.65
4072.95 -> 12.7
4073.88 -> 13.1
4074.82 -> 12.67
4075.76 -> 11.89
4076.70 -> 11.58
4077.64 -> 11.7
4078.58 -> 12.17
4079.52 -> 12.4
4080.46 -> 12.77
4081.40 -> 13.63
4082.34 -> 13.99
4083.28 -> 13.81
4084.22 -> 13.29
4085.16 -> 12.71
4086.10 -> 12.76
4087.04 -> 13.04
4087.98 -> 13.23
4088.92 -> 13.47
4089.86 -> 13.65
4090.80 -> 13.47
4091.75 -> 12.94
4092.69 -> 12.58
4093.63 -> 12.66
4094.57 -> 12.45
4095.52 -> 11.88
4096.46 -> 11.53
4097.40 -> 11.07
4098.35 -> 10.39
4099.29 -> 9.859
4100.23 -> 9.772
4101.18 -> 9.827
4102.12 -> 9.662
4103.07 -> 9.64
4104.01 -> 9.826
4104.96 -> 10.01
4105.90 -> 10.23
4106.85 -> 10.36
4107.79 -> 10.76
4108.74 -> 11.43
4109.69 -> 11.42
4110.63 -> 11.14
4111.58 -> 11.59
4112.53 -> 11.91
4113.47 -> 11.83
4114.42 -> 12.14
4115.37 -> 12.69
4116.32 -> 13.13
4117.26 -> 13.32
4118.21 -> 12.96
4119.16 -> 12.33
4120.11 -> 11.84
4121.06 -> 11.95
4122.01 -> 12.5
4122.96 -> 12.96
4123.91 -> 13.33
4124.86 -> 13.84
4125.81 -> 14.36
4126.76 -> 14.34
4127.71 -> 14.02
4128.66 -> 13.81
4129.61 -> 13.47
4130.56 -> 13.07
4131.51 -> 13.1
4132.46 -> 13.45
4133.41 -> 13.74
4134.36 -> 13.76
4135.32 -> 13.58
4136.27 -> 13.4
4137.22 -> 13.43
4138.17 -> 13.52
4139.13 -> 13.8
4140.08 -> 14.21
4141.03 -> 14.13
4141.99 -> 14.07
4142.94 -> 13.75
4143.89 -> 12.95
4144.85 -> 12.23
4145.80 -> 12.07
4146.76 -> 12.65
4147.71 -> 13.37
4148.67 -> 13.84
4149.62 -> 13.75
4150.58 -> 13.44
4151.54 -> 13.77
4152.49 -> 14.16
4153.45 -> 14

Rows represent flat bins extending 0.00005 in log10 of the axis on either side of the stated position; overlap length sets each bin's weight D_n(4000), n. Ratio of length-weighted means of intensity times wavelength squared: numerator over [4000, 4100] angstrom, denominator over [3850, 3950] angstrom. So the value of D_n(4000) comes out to 1.29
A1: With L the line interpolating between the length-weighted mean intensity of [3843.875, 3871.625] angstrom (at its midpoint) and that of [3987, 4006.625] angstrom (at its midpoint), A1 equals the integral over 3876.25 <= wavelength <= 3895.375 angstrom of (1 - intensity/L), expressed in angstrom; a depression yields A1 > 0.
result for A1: 4.49 angstrom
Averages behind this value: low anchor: 11.9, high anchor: 13.9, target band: 9.4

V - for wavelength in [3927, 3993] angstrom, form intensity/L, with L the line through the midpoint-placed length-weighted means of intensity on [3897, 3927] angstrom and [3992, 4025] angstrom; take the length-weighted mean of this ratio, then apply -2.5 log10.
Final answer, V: 0.21 mag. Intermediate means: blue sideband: 12.1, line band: 10.8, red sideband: 14.1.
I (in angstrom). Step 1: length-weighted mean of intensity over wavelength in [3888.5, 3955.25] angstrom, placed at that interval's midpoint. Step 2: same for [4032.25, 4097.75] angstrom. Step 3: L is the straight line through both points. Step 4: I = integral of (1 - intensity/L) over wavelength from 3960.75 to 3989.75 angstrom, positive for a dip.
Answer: 5.1 angstrom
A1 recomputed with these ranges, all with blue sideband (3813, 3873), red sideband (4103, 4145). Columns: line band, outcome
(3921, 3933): 0.21 angstrom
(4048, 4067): -2.50 angstrom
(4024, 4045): -2.76 angstrom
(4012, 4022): -2.06 angstrom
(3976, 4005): -3.32 angstrom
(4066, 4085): -0.86 angstrom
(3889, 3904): 0.34 angstrom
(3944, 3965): -0.08 angstrom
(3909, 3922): -1.36 angstrom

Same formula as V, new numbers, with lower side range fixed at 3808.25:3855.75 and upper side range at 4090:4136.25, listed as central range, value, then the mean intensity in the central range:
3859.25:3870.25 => -0.18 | 12.2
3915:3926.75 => -0.16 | 12.4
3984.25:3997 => -0.22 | 13.9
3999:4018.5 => -0.24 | 14.3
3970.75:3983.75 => 0.17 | 9.58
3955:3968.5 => 0.12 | 9.92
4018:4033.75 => -0.18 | 13.6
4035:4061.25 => -0.18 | 13.8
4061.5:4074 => -0.13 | 13.3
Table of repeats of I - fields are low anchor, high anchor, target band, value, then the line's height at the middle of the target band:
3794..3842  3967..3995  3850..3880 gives -4.58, 10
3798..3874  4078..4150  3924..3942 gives 1.23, 11.3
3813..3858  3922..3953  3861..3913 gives -0.29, 10.7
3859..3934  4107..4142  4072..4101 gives 0.46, 12.6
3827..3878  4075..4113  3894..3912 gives -1.13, 10.9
